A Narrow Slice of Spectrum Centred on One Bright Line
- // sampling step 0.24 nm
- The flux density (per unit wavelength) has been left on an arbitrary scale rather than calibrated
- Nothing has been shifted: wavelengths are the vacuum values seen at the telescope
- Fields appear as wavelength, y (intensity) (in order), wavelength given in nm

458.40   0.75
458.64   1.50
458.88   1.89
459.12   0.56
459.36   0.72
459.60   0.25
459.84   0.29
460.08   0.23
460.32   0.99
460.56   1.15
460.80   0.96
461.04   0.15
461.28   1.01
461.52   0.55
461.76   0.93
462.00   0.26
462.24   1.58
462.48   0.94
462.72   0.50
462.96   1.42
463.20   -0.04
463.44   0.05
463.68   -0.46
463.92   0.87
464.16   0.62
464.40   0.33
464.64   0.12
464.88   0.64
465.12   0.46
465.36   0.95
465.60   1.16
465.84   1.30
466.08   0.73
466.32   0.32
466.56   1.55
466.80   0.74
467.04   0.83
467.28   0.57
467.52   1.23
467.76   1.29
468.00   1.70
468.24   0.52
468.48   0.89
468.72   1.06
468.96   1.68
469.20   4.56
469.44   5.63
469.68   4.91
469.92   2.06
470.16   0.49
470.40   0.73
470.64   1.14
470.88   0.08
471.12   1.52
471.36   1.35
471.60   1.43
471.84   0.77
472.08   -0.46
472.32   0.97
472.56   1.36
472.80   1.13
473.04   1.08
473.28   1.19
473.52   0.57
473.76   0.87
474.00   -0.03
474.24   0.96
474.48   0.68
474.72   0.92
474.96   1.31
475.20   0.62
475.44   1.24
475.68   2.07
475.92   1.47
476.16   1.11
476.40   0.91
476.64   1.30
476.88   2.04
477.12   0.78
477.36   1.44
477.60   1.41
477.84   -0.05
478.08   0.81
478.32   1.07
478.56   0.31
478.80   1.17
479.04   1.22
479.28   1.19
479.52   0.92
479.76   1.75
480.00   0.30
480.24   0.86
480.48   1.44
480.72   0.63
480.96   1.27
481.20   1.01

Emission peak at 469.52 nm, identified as [O II]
